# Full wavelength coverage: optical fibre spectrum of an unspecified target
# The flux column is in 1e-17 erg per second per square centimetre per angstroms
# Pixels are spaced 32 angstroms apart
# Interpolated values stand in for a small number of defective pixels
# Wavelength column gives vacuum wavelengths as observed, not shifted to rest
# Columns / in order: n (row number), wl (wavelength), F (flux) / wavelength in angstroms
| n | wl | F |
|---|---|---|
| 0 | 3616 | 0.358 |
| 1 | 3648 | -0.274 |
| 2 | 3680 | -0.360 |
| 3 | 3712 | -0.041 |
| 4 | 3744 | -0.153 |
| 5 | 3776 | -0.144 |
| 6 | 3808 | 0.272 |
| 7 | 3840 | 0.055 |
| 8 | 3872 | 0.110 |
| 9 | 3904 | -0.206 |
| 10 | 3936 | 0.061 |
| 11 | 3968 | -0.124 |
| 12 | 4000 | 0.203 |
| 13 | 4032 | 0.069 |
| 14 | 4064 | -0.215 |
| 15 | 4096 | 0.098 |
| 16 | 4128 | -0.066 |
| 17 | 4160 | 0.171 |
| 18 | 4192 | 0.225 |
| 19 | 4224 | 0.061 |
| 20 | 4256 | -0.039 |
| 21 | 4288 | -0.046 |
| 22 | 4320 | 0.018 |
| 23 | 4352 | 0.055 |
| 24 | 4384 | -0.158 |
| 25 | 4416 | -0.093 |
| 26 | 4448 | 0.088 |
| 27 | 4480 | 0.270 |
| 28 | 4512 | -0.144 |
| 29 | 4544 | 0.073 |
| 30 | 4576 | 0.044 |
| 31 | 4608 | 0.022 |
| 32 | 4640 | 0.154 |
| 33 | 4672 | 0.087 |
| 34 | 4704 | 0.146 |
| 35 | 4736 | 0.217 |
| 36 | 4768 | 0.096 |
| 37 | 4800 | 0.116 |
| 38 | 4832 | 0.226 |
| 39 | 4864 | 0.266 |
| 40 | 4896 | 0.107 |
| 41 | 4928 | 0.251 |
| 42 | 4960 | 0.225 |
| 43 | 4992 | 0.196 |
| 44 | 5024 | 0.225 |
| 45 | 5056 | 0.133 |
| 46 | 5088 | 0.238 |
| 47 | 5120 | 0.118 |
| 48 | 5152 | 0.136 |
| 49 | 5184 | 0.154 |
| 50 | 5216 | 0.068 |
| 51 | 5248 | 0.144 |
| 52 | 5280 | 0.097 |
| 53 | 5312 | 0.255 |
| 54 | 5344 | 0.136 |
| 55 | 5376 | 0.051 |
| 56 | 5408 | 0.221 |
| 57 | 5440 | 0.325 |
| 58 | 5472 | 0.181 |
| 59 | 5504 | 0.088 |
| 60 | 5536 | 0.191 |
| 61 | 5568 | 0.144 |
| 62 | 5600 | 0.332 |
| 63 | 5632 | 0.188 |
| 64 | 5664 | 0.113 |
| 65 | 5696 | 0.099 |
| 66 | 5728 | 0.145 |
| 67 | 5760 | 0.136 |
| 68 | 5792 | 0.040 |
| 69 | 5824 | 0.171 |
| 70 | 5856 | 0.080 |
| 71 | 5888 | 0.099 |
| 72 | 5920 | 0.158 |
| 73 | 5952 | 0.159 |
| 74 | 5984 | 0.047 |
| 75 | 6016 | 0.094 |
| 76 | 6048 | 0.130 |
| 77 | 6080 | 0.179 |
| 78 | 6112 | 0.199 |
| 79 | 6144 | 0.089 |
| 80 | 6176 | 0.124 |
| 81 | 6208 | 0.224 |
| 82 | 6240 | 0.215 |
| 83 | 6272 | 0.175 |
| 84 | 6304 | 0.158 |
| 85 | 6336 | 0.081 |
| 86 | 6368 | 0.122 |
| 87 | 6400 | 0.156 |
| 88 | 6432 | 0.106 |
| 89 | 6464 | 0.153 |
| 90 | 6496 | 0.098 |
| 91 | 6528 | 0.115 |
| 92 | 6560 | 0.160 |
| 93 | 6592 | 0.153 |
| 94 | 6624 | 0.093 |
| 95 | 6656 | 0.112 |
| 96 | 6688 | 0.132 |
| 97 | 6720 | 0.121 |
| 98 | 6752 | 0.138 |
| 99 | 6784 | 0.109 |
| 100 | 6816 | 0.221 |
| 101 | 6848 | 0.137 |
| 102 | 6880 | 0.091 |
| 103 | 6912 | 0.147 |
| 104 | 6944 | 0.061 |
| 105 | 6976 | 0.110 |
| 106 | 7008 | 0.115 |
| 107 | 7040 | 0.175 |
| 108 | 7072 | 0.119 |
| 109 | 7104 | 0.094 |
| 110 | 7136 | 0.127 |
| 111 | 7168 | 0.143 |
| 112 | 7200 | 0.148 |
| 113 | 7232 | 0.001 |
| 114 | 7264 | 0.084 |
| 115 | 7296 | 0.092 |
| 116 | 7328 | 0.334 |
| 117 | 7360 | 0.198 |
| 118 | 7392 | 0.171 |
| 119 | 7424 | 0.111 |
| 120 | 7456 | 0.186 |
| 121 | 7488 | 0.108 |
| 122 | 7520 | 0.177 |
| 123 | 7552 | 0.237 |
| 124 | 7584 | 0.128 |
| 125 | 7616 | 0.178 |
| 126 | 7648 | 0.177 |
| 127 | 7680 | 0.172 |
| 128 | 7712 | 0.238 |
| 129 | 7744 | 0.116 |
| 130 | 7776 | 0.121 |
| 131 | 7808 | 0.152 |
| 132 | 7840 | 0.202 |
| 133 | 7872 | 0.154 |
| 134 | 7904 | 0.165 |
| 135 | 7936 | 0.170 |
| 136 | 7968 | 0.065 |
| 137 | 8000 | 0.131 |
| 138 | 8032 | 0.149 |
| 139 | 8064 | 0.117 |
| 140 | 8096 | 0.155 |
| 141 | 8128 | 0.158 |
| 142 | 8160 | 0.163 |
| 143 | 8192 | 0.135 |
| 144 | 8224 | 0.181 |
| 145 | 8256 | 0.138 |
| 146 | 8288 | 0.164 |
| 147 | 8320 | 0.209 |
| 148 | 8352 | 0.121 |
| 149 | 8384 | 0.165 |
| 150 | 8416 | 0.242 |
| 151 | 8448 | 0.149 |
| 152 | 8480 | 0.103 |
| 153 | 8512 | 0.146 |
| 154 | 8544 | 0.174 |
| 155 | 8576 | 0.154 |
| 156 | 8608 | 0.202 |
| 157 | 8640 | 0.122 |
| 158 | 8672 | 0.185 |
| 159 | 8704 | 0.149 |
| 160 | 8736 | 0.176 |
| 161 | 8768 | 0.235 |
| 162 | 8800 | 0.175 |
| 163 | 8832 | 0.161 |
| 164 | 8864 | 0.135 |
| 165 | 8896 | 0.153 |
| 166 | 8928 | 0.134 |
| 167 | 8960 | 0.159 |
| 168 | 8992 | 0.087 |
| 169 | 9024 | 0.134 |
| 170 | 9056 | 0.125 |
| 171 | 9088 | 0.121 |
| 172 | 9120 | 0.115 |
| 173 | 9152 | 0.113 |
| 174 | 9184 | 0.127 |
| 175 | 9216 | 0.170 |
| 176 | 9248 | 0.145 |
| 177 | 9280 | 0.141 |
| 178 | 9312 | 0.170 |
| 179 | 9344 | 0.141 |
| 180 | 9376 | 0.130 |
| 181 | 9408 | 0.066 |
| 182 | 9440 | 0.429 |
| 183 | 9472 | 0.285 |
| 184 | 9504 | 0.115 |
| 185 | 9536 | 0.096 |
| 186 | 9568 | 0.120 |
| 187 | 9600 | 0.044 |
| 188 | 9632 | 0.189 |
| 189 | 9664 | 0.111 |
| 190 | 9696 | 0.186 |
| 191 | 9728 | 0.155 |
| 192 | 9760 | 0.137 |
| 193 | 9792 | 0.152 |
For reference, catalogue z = 0.118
